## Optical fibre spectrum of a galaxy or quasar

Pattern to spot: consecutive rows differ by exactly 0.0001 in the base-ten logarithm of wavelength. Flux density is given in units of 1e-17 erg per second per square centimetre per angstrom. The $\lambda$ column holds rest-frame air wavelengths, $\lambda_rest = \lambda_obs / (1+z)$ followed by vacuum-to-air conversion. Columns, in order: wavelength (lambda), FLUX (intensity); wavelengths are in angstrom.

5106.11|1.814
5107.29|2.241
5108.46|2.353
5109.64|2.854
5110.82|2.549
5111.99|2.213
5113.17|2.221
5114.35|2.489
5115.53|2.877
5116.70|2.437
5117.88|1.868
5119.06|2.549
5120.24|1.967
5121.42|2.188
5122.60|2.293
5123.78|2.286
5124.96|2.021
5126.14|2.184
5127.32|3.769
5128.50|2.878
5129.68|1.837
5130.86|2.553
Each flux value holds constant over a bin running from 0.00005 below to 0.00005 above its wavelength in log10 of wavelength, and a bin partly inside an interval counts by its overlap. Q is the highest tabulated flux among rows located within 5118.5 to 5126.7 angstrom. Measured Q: 2.549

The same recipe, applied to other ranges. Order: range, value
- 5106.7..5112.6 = 2.854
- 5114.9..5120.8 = 2.877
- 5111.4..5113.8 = 2.221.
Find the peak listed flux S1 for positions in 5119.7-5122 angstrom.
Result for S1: 2.188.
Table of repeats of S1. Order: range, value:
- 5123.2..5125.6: 2.286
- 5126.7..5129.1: 3.769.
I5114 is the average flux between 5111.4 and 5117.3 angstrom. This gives 2.45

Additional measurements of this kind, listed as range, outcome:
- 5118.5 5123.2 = 2.25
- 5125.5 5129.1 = 2.93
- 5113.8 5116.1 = 2.68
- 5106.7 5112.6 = 2.44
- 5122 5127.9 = 2.51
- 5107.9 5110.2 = 2.6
